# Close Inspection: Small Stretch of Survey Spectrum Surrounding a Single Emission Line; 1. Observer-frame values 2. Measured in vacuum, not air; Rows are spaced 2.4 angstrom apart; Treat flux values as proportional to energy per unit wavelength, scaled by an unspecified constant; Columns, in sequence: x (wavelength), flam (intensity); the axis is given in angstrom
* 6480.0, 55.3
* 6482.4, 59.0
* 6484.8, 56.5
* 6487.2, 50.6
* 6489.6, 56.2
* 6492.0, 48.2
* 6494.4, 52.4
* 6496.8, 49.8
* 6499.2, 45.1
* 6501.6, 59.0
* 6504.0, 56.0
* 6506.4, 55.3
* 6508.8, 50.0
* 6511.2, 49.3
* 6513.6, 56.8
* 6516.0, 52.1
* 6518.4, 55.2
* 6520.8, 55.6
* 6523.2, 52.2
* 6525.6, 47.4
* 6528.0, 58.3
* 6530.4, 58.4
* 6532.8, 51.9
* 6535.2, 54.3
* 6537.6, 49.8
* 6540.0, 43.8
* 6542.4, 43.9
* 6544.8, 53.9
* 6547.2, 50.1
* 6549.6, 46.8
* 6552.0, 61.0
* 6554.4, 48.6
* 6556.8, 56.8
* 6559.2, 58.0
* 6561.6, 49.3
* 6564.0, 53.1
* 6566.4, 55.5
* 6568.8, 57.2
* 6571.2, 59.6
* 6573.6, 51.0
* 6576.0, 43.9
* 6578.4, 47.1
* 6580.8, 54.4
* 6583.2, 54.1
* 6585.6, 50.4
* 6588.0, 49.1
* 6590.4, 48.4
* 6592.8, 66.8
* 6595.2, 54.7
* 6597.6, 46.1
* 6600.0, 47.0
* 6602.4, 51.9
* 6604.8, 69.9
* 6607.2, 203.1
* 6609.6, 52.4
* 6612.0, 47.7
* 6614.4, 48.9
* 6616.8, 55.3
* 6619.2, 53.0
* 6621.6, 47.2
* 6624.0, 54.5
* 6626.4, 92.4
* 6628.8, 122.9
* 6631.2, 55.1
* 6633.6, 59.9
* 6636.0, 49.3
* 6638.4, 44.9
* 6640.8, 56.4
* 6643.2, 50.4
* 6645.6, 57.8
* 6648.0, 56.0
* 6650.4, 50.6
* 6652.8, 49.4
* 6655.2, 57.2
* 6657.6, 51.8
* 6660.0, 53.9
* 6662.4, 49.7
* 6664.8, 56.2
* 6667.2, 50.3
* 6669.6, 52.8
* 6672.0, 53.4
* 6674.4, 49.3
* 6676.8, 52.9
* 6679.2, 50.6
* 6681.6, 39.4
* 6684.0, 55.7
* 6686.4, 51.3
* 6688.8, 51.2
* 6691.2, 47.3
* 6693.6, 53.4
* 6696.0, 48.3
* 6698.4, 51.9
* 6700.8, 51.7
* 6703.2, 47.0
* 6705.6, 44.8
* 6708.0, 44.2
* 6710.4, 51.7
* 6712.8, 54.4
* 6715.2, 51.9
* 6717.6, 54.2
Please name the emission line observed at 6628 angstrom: [N II]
